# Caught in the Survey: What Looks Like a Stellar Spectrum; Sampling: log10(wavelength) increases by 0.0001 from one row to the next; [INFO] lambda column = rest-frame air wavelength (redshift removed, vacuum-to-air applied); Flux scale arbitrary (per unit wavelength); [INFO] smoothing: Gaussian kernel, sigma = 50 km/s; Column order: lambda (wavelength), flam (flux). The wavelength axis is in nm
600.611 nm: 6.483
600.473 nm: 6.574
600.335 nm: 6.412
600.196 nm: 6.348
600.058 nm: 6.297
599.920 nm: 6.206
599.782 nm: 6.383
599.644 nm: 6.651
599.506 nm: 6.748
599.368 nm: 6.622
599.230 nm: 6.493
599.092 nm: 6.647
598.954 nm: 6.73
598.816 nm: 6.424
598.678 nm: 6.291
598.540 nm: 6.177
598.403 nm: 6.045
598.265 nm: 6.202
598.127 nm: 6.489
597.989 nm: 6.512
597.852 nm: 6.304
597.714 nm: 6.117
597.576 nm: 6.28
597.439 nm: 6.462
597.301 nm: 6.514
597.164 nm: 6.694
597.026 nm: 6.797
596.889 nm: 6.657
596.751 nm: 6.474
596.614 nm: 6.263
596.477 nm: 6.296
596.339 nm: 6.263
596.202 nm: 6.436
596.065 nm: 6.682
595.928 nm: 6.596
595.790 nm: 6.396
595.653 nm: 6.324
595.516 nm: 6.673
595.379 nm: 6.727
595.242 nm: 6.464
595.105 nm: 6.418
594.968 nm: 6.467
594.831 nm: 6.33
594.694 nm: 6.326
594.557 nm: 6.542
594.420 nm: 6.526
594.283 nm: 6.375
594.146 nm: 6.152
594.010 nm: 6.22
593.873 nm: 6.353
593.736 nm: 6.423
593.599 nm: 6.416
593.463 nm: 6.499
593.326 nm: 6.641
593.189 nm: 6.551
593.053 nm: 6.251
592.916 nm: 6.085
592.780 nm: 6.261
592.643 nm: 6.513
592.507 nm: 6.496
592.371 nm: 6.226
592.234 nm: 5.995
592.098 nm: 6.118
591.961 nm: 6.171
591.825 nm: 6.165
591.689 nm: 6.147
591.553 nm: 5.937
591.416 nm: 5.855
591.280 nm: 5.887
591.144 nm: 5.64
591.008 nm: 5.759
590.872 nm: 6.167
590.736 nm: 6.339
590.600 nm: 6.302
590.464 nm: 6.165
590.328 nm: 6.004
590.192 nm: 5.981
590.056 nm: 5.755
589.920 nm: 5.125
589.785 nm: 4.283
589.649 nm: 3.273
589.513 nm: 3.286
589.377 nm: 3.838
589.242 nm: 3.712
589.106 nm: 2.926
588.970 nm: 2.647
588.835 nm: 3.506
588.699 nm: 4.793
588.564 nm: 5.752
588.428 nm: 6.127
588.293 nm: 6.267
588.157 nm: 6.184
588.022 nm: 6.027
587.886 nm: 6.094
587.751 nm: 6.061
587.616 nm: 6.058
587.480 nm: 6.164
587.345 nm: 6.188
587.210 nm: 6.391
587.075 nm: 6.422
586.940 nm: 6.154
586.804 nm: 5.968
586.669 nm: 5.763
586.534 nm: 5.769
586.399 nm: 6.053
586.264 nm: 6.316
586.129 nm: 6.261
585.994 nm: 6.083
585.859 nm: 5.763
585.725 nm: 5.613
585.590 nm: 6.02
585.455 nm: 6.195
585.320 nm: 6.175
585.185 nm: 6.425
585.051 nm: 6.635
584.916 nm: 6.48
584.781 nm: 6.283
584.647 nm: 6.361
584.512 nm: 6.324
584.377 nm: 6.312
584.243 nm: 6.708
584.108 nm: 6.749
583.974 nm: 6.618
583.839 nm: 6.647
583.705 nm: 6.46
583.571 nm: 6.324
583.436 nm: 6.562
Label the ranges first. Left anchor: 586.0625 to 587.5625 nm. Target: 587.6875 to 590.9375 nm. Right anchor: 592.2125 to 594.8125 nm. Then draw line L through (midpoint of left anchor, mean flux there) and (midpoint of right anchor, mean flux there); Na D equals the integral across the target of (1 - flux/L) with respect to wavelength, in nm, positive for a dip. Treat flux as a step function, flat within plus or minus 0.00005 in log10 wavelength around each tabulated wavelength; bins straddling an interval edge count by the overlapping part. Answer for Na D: 0.58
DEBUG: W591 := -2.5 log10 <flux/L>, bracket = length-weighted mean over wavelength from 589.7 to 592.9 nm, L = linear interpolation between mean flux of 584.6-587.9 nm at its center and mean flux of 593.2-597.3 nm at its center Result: 0.07 mag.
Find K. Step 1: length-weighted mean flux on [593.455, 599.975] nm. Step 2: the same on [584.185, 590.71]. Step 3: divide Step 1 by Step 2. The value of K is 1.1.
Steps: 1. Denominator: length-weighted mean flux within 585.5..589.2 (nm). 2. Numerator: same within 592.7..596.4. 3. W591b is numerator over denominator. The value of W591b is 1.13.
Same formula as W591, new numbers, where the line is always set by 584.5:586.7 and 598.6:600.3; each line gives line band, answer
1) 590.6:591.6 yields 0.06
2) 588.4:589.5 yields 0.47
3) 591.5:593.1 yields 0.02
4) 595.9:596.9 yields -0.01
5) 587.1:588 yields 0.01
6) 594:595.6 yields -0.01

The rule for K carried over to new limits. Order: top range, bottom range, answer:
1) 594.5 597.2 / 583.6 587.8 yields 1.04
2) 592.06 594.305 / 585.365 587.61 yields 1.04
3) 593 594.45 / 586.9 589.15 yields 1.16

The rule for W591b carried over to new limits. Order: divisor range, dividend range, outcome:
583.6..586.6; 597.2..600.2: 1.02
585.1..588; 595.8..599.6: 1.06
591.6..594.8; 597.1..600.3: 1.02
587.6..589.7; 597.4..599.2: 1.34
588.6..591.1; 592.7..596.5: 1.34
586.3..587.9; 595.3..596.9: 1.06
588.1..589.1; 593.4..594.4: 1.30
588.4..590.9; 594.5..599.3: 1.34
